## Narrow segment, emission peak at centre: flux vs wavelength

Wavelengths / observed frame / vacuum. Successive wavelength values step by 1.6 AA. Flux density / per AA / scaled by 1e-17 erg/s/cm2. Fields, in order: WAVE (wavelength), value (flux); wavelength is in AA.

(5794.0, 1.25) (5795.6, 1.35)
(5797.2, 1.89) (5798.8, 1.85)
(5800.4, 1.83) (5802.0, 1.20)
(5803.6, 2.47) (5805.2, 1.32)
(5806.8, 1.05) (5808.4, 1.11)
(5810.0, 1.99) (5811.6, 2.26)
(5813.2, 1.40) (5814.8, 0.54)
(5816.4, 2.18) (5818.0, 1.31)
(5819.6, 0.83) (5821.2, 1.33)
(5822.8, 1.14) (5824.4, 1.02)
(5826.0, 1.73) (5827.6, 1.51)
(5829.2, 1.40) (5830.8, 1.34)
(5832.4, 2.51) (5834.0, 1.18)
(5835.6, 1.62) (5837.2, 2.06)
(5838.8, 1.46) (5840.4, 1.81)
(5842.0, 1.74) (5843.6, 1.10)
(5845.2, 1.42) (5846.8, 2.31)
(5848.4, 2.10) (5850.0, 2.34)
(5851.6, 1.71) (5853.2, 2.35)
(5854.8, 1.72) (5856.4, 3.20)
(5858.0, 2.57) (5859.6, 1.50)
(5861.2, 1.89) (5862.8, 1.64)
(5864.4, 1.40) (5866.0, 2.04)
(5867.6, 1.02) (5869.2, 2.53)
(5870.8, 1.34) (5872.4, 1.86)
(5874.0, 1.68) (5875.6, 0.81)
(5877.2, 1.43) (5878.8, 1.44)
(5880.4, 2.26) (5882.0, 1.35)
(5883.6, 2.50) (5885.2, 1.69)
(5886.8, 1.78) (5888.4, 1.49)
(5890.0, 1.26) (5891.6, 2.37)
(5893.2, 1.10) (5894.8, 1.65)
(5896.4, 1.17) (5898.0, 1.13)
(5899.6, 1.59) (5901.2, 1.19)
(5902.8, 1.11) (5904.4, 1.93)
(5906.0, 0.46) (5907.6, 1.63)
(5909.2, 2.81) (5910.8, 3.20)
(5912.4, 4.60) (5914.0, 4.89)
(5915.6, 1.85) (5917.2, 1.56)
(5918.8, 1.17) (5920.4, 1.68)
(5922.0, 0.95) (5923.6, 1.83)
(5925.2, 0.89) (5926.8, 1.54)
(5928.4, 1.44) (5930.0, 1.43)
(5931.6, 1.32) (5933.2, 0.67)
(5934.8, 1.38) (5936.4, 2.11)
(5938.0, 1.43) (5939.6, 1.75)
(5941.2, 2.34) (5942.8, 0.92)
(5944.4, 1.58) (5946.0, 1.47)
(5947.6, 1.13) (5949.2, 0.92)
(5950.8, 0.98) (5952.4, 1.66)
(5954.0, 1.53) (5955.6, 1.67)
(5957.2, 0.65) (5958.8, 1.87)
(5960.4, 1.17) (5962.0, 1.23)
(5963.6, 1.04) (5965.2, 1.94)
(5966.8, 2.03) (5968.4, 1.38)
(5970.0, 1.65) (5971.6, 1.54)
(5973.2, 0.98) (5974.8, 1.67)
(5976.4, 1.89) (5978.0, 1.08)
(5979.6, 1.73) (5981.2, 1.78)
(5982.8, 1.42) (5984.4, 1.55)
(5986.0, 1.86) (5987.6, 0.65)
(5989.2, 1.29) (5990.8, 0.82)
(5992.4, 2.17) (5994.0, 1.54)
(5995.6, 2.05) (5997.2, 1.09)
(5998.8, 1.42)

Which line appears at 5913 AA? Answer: [O III]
